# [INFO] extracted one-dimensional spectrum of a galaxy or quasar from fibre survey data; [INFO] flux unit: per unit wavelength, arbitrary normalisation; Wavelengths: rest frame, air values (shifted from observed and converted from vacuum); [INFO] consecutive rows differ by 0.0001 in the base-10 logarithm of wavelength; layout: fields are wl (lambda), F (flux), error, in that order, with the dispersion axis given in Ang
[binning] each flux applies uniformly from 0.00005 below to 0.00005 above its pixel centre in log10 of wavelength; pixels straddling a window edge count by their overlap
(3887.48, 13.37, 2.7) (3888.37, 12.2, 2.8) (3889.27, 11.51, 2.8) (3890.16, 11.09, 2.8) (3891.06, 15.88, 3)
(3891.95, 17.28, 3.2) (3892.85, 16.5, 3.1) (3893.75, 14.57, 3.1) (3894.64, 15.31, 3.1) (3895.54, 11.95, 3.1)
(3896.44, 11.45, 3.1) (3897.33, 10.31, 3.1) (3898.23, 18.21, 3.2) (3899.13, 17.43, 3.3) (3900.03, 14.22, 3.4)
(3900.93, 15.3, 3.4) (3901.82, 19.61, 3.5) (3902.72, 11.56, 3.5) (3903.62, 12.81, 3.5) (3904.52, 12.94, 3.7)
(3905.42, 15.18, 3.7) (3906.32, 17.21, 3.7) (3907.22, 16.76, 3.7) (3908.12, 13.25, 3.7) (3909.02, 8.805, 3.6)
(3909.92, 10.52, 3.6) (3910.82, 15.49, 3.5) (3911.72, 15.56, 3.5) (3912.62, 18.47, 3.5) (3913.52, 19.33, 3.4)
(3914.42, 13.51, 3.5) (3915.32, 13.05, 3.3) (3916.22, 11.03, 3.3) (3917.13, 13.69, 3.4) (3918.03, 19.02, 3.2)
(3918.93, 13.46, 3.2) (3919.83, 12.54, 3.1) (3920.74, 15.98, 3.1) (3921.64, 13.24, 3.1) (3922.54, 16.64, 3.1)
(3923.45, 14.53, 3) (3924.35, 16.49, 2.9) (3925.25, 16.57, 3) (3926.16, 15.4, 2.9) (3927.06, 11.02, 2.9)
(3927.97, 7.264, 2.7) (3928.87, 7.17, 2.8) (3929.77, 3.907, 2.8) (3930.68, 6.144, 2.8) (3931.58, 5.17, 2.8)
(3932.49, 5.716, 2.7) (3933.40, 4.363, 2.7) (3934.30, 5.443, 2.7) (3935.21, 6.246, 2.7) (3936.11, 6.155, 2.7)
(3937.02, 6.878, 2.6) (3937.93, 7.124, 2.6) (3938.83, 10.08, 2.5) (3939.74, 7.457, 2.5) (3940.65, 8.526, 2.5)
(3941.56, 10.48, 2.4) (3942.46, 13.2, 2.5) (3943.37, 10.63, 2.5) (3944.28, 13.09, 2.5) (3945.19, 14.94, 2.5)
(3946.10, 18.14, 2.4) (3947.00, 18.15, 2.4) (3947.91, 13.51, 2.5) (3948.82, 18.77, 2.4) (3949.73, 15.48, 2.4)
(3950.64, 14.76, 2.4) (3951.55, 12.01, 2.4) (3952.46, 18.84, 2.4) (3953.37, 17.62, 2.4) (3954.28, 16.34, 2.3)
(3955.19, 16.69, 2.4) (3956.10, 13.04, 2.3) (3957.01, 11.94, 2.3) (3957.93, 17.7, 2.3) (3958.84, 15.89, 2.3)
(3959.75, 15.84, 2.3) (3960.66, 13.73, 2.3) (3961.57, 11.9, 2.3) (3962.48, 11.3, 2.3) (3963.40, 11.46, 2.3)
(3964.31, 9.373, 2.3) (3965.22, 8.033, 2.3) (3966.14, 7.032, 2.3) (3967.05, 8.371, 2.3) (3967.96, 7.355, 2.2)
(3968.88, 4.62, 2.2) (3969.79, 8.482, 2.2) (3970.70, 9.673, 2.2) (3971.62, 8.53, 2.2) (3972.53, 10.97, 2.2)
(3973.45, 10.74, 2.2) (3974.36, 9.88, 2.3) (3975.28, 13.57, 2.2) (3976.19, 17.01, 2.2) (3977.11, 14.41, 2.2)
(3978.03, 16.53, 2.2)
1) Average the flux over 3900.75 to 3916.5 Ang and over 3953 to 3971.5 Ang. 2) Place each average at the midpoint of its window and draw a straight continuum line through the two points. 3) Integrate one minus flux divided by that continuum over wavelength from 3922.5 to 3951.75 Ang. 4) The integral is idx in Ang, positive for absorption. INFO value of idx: 4.7 Ang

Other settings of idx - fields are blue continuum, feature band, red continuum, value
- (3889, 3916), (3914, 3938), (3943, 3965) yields 6.32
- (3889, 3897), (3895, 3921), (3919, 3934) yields -4.05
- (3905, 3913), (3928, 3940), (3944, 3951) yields 7.11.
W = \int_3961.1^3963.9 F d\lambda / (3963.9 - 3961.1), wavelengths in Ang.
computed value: 11.5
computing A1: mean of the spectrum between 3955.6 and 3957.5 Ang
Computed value 12.6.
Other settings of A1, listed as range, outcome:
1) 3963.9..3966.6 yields 8.12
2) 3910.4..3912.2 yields 15.6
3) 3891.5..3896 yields 15.1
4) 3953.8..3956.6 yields 15.3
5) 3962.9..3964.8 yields 10.4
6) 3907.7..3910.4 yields 10.9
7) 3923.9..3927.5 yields 14.9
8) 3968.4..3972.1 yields 7.85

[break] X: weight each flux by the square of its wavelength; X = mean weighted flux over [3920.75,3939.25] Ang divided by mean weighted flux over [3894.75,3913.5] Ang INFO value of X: 0.66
